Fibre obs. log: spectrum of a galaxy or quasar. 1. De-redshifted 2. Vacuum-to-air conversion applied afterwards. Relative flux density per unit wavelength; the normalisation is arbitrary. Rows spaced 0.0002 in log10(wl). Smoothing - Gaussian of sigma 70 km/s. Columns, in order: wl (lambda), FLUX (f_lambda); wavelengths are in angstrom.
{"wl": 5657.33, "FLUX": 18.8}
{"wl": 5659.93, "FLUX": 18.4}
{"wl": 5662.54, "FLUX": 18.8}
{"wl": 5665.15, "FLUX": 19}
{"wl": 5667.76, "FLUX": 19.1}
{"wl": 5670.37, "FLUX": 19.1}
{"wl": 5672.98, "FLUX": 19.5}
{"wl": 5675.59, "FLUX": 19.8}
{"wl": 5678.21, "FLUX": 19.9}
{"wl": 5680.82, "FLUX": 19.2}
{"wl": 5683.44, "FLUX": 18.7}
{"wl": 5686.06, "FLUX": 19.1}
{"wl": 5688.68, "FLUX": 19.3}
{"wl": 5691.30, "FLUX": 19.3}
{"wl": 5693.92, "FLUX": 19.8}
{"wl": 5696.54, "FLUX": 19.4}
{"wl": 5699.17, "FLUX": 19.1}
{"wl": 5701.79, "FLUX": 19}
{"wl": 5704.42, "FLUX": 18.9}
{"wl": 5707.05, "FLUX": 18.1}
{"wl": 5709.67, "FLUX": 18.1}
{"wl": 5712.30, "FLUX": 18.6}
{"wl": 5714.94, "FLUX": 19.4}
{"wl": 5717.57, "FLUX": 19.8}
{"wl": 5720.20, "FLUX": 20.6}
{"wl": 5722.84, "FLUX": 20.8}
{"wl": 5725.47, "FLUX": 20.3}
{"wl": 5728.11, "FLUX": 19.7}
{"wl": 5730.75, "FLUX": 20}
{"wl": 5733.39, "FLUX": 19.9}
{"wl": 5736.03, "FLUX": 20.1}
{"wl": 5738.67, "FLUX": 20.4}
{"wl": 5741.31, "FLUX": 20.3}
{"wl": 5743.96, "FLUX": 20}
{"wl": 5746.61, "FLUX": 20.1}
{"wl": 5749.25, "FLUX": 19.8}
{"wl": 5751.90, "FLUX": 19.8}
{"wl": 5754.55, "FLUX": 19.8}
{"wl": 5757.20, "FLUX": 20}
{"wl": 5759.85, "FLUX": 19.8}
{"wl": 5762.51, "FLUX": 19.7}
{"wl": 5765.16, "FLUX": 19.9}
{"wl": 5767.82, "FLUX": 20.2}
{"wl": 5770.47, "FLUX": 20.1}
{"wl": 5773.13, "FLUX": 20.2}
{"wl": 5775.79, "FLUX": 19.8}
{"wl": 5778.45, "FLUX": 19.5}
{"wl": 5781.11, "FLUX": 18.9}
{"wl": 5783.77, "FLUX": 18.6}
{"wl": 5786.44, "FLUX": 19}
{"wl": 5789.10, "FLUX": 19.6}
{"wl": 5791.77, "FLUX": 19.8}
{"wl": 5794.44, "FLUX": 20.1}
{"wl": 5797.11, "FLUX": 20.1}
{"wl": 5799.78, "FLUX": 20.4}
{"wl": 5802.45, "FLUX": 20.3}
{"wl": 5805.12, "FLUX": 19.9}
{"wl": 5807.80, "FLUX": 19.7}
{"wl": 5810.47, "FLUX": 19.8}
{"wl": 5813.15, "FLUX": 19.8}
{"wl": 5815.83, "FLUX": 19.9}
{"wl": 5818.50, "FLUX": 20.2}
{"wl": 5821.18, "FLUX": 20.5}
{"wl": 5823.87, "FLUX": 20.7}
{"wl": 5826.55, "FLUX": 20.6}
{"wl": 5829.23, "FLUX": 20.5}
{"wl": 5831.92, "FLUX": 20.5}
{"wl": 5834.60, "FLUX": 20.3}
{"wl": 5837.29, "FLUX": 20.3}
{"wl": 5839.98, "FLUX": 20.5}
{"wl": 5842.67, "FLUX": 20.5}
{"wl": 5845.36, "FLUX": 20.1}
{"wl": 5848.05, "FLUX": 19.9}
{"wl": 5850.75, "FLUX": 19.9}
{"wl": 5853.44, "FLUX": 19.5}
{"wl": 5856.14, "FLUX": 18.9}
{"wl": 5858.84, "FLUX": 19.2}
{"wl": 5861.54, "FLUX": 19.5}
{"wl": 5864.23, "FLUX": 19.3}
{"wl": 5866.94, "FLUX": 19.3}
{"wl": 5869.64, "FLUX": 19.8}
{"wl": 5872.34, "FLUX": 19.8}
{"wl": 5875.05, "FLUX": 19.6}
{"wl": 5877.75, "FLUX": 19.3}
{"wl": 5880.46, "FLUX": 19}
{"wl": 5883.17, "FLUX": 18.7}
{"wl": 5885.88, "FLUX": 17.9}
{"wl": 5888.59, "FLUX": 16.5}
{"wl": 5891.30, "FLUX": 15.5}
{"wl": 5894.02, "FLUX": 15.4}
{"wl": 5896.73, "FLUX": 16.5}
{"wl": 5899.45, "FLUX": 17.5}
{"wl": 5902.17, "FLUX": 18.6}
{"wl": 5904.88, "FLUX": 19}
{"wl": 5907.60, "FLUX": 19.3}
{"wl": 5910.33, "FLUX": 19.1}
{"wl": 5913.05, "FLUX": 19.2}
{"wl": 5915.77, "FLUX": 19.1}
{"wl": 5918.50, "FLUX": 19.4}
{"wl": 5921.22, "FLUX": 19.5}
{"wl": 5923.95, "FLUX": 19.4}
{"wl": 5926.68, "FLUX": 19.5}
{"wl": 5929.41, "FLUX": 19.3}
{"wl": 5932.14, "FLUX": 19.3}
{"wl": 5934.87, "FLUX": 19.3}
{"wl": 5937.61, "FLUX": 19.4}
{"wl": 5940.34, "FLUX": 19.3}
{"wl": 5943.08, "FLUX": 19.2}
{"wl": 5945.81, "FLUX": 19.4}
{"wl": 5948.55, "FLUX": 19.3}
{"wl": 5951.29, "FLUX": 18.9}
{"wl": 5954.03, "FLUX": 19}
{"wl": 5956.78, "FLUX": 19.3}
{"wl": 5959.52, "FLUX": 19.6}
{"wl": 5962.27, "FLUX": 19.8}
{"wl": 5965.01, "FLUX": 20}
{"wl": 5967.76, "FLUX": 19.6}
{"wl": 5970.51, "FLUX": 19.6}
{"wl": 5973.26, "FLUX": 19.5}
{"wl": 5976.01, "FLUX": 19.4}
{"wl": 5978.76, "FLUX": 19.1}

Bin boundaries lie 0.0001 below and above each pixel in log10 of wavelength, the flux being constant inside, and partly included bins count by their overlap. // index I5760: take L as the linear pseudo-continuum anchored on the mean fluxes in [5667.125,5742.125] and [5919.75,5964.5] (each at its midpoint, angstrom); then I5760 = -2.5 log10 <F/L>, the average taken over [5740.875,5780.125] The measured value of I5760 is -0.02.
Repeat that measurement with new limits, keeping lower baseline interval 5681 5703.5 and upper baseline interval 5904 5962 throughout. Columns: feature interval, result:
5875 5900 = 0.11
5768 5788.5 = -0.01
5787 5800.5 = -0.04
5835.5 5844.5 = -0.06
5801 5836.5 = -0.05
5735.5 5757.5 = -0.04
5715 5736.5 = -0.05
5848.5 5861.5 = -0.01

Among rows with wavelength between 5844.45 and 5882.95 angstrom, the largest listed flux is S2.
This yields 20.1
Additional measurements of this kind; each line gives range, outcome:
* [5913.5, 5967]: 20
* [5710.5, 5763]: 20.8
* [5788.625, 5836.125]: 20.7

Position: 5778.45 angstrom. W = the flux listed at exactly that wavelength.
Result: 19.5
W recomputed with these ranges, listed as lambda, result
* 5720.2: 20.6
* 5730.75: 20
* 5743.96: 20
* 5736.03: 20.1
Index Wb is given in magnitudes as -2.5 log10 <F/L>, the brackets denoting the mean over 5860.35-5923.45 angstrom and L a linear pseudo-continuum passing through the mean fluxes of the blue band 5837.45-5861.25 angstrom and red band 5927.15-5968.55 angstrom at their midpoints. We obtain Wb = 0.06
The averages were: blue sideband 19.8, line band 18.6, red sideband 19.4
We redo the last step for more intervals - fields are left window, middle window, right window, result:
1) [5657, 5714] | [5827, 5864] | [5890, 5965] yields -0.059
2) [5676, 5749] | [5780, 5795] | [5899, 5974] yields 0.010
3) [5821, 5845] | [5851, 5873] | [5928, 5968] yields 0.042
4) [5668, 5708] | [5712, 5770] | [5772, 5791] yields -0.037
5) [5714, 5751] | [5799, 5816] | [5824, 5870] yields 0.002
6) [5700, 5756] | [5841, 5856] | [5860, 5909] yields -0.070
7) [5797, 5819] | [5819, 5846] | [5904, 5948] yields -0.032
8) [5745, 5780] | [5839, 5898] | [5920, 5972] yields 0.044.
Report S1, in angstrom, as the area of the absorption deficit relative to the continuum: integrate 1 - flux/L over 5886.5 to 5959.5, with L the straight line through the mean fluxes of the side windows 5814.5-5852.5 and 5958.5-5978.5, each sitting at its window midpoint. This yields 4.3 angstrom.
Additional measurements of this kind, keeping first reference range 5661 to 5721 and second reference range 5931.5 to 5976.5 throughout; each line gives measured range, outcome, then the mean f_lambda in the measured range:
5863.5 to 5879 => -0.2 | 19.5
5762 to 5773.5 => -0.5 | 20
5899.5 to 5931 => 0.4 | 19.1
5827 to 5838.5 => -0.7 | 20.4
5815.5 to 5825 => -0.5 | 20.4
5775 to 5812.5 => -0.8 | 19.7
